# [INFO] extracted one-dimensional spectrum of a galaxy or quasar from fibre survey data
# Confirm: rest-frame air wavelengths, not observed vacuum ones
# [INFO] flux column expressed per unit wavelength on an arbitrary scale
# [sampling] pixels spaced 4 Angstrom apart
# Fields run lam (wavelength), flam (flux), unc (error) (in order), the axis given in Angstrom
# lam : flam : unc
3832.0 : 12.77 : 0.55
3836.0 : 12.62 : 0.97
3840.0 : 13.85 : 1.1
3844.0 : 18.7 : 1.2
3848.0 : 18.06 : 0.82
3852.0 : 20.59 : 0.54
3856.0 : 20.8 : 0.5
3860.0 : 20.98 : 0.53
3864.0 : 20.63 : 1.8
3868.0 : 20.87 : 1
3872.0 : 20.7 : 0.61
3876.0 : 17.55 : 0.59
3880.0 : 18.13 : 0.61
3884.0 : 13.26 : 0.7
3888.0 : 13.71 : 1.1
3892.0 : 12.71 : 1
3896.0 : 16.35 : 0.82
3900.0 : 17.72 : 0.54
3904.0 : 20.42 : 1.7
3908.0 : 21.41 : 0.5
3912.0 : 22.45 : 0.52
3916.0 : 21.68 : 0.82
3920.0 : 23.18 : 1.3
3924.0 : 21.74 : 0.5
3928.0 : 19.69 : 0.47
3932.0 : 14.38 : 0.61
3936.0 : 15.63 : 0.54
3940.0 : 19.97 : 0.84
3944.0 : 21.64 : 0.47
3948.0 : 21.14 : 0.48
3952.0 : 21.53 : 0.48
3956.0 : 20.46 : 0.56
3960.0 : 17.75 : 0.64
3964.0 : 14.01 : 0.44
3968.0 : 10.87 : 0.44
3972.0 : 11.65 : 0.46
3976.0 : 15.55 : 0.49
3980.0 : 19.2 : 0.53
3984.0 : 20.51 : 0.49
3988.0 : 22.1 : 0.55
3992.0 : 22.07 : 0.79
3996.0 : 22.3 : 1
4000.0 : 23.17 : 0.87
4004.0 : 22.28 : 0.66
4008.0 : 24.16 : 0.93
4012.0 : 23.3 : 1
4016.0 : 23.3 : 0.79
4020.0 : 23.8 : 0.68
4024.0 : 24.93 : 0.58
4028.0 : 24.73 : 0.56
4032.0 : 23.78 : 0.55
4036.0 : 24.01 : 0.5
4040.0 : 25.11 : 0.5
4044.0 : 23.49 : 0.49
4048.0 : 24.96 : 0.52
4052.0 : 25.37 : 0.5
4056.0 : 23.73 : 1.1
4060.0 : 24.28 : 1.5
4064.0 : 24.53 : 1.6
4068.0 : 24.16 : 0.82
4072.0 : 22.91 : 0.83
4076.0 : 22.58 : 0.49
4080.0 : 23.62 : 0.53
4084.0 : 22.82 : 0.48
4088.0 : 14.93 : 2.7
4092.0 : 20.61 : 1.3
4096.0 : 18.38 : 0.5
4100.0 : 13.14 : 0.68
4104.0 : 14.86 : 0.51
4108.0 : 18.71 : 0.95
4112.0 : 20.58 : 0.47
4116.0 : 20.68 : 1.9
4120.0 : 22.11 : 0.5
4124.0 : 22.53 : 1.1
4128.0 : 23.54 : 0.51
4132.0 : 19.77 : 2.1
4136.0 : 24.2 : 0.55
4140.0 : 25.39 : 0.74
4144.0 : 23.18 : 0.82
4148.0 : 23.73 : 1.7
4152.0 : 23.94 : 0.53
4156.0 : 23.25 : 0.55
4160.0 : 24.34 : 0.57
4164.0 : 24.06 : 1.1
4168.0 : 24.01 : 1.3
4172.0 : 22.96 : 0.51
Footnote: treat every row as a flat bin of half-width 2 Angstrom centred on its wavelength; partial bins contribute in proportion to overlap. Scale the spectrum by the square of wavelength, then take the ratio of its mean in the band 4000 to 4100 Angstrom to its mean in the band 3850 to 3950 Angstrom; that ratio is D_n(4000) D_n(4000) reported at 1.30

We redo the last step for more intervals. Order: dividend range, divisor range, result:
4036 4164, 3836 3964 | 1.30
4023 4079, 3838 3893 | 1.48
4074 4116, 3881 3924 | 1.14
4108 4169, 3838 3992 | 1.38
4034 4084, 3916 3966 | 1.32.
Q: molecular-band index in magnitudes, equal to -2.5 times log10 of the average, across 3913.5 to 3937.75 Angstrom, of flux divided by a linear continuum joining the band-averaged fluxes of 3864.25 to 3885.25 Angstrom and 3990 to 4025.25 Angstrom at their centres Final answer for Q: 0.04 mag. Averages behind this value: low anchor 18.5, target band 19.5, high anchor 23.2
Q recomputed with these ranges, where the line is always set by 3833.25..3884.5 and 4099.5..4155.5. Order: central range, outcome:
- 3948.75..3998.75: 0.08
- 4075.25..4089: -0.02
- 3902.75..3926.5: -0.15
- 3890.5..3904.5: 0.13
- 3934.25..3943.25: 0.05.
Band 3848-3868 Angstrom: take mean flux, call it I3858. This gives 20.5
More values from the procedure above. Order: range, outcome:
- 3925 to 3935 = 17.4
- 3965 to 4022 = 20.2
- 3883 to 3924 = 18.6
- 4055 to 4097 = 22.1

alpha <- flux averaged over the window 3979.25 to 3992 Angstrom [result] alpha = 21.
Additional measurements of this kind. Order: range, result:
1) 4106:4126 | 20.9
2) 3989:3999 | 22.3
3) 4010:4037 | 24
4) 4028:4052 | 24.4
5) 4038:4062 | 24.5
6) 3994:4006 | 22.6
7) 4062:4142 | 21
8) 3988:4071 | 23.8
